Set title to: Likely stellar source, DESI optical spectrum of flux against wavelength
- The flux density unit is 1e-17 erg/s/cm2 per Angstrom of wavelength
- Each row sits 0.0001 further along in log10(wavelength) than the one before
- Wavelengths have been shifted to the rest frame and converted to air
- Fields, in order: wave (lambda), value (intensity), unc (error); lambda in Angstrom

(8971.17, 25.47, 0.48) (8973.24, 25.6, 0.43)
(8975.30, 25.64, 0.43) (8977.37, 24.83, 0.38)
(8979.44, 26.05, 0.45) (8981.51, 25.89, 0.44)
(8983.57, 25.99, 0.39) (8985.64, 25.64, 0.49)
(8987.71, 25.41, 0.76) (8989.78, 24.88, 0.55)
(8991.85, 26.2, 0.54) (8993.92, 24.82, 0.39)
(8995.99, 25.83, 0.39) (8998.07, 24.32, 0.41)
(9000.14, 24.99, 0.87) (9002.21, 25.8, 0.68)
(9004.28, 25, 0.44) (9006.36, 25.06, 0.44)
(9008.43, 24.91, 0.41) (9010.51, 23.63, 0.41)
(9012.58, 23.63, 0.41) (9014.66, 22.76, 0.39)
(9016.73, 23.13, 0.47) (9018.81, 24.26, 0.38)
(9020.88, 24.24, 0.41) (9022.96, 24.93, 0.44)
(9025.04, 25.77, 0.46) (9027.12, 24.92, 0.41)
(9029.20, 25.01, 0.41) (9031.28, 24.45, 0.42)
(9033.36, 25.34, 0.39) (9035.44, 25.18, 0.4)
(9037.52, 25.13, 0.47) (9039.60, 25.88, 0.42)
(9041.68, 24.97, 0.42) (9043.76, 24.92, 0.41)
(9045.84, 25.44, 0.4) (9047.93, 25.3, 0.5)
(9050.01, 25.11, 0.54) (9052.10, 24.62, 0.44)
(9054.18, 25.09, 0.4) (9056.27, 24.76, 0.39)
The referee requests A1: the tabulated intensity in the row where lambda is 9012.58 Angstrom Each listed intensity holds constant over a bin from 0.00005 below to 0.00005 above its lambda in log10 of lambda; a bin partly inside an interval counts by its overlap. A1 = 23.63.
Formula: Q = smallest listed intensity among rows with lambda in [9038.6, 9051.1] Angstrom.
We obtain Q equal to 24.92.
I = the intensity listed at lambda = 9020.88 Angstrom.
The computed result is 24.24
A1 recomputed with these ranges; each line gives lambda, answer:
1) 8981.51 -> 25.89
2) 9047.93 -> 25.3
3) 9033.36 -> 25.34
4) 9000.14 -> 24.99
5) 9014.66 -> 22.76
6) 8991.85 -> 26.2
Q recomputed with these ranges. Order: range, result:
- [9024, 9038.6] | 24.45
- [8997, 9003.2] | 24.32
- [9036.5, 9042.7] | 24.97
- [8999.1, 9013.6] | 23.63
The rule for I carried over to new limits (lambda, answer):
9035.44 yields 25.18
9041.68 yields 24.97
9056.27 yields 24.76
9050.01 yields 25.11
